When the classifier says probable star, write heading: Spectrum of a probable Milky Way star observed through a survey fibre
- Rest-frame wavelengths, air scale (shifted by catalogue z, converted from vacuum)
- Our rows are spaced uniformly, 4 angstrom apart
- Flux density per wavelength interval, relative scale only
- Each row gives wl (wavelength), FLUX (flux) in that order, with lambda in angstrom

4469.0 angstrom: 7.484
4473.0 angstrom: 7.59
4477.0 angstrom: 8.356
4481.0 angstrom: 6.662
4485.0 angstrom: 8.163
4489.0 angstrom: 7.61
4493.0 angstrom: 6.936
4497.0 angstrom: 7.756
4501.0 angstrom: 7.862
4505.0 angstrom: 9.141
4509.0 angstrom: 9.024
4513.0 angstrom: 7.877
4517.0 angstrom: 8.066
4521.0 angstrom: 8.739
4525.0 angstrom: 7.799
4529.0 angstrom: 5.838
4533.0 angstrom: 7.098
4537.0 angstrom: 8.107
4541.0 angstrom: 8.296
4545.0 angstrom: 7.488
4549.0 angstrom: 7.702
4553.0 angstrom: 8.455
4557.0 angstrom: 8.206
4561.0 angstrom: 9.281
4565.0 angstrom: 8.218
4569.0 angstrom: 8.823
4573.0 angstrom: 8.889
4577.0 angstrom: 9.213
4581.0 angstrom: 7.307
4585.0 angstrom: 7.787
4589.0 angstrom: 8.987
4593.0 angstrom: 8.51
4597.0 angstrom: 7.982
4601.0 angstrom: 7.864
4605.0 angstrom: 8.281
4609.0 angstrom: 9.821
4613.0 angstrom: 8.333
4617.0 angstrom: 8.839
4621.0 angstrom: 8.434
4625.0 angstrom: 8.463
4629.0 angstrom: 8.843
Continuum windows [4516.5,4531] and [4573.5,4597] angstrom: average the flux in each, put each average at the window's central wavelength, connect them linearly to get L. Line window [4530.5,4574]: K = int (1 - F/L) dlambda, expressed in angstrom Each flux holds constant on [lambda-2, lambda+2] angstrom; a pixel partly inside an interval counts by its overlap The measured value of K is -1.37 angstrom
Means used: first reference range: 7.56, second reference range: 8.36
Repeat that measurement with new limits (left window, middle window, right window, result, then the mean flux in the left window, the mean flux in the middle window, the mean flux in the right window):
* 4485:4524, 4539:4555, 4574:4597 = 0.5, 8.11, 7.99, 8.35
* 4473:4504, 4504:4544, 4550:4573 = 0.7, 7.67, 7.96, 8.58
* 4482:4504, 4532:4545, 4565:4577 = 0.8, 7.69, 7.84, 8.81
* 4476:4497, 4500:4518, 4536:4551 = -1.8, 7.53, 8.44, 7.88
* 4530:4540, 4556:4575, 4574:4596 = -1.6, 7.5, 8.71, 8.37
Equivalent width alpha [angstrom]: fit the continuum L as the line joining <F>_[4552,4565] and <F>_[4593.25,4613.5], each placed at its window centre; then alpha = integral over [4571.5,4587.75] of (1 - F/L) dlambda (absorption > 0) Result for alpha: 0.4 angstrom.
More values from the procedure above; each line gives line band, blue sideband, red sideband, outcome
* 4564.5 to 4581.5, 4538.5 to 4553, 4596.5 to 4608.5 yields -1.1 angstrom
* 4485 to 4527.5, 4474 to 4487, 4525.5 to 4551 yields -2.6 angstrom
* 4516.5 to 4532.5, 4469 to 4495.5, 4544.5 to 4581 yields 1.0 angstrom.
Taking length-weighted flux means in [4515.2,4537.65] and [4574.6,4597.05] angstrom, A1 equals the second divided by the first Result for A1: 1.10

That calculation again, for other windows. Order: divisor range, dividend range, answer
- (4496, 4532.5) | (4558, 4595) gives 1.07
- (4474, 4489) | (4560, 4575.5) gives 1.14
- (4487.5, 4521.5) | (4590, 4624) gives 1.05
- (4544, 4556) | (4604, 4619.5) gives 1.11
